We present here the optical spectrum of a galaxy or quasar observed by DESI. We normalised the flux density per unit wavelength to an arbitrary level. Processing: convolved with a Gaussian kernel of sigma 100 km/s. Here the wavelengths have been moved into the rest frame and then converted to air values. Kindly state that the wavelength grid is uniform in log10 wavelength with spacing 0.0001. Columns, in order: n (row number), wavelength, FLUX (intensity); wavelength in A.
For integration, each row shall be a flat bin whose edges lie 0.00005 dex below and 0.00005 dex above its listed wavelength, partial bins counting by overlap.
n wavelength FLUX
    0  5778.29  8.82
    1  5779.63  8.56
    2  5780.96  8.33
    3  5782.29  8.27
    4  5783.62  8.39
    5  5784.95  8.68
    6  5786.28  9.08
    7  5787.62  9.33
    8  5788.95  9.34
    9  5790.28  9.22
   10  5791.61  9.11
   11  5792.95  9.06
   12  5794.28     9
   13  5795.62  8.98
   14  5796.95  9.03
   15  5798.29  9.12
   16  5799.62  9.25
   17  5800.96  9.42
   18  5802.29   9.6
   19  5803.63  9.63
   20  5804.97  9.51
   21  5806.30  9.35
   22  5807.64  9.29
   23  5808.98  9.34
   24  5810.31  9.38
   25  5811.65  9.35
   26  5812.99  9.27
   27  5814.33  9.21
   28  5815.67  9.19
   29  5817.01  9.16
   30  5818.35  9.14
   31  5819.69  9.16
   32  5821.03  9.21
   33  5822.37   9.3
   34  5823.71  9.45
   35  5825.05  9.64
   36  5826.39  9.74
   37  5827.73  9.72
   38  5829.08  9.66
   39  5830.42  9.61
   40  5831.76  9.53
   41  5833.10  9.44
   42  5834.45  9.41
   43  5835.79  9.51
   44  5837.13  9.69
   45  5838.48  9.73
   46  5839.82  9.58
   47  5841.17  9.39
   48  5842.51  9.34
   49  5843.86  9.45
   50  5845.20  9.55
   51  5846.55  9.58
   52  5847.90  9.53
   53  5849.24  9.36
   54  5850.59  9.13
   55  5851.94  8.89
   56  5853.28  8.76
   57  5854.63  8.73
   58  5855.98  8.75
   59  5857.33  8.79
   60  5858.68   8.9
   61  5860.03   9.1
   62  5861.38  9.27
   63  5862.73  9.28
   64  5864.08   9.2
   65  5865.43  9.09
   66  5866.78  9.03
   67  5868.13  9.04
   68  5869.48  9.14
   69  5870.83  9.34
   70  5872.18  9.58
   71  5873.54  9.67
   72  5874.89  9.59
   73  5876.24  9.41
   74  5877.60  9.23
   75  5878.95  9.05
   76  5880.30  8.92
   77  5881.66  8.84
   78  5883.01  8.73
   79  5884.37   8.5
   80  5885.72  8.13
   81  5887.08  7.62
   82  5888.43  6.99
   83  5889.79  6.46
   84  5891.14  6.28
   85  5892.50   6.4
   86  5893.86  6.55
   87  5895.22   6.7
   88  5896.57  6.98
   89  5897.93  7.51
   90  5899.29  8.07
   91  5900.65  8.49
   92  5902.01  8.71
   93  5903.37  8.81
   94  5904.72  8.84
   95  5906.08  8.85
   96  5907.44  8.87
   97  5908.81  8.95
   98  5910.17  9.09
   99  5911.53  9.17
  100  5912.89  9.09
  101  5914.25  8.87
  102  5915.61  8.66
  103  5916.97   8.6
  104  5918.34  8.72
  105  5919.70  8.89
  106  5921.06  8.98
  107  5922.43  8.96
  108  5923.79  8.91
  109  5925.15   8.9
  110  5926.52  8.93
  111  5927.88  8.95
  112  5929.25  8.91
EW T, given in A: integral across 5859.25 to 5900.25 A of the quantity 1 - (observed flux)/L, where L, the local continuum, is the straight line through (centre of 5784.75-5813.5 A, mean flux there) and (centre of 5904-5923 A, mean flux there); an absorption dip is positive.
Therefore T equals 2.8 A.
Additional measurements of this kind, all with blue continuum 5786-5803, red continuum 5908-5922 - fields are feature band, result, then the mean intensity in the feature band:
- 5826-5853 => -1.2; 9.48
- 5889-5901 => 2.6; 7.01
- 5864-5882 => -0.5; 9.23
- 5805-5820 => -0.2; 9.27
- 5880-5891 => 1.3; 7.91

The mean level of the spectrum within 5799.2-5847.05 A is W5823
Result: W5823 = 9.44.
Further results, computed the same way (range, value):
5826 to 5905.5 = 8.81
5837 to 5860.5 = 9.22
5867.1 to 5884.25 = 9.18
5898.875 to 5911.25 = 8.77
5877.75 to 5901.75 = 7.71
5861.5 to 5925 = 8.55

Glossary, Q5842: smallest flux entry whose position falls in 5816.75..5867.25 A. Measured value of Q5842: 8.73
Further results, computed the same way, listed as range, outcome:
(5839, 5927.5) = 6.28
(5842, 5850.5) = 9.34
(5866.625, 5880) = 9.03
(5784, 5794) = 8.68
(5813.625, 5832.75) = 9.14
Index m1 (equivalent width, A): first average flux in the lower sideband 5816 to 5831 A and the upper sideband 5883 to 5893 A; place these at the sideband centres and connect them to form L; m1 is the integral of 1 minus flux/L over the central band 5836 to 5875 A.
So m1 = -4.1 A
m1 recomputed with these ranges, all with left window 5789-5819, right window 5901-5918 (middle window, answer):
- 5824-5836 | -0.55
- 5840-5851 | -0.40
